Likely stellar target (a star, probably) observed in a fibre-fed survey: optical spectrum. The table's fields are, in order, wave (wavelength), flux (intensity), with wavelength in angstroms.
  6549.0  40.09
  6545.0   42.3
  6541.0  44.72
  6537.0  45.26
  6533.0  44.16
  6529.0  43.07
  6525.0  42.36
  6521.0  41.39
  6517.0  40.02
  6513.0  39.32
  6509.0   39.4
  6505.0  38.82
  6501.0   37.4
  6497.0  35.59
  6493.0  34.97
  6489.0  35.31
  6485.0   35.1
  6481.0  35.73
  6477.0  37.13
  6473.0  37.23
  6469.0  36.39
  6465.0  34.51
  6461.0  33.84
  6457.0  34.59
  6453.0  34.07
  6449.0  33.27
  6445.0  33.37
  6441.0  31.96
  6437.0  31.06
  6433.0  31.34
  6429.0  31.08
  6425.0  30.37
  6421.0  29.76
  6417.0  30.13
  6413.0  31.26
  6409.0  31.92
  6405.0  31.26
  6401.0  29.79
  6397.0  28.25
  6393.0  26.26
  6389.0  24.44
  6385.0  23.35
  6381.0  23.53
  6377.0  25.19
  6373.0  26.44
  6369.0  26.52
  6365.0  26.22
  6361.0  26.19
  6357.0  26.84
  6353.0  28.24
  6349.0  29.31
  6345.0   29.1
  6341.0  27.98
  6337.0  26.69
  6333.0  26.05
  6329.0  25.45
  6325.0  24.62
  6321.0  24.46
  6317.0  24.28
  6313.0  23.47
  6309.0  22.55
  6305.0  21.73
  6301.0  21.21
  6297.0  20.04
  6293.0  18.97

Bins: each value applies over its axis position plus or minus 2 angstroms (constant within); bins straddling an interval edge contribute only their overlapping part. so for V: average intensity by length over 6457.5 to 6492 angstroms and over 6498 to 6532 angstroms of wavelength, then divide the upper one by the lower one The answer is 1.1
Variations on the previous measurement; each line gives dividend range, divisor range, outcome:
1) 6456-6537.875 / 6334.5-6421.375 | 1.38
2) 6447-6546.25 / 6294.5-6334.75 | 1.64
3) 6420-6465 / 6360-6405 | 1.23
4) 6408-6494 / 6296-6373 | 1.31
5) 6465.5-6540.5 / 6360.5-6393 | 1.54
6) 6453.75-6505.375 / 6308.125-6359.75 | 1.37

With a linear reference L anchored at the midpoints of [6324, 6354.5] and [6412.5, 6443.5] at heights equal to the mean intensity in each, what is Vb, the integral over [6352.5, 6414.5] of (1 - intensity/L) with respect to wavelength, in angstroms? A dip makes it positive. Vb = 4.1 angstroms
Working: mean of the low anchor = 27.2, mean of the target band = 27.2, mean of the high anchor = 30.9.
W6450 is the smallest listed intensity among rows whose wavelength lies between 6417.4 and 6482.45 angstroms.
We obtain 29.76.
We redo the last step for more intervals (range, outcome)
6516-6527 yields 40.02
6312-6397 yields 23.35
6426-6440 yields 31.06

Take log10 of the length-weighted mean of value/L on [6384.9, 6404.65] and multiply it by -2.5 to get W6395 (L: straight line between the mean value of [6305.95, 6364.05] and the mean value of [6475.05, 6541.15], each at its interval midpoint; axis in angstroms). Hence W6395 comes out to 0.13 mag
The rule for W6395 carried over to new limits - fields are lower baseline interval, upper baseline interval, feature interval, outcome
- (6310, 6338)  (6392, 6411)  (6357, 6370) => 0.037 mag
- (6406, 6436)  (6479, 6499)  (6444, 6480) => -0.045 mag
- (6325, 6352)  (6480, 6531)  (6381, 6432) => 0.108 mag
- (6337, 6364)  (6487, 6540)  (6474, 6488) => 0.042 mag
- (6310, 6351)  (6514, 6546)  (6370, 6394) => 0.216 mag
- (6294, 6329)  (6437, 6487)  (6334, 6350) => -0.115 mag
